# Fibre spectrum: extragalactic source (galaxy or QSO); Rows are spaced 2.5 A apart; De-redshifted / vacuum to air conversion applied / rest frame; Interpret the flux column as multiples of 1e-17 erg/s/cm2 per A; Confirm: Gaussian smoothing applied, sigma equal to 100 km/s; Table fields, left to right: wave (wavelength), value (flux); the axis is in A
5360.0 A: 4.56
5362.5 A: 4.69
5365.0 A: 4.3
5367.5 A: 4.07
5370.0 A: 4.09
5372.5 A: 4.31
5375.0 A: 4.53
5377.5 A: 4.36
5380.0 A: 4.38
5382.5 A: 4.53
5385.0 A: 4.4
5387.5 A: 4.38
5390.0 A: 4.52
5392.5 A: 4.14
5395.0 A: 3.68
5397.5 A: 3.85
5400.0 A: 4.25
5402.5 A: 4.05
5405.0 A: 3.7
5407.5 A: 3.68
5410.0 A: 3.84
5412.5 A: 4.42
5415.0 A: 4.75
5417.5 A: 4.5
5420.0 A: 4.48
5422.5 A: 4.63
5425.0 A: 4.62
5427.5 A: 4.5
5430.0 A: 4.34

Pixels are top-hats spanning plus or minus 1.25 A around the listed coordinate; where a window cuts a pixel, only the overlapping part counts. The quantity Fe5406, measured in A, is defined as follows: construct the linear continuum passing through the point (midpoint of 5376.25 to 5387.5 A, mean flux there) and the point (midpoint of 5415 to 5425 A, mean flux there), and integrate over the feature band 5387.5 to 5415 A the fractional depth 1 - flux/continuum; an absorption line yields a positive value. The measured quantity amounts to 2.64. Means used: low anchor 4.41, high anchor 4.57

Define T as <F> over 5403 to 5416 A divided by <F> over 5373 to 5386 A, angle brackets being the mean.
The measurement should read 0.92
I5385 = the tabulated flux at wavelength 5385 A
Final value 4.4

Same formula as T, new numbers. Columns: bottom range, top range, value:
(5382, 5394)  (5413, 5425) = 1.05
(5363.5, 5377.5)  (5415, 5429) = 1.07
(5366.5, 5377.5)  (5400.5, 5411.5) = 0.90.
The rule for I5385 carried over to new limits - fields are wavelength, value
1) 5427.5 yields 4.5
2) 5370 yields 4.09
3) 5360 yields 4.56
